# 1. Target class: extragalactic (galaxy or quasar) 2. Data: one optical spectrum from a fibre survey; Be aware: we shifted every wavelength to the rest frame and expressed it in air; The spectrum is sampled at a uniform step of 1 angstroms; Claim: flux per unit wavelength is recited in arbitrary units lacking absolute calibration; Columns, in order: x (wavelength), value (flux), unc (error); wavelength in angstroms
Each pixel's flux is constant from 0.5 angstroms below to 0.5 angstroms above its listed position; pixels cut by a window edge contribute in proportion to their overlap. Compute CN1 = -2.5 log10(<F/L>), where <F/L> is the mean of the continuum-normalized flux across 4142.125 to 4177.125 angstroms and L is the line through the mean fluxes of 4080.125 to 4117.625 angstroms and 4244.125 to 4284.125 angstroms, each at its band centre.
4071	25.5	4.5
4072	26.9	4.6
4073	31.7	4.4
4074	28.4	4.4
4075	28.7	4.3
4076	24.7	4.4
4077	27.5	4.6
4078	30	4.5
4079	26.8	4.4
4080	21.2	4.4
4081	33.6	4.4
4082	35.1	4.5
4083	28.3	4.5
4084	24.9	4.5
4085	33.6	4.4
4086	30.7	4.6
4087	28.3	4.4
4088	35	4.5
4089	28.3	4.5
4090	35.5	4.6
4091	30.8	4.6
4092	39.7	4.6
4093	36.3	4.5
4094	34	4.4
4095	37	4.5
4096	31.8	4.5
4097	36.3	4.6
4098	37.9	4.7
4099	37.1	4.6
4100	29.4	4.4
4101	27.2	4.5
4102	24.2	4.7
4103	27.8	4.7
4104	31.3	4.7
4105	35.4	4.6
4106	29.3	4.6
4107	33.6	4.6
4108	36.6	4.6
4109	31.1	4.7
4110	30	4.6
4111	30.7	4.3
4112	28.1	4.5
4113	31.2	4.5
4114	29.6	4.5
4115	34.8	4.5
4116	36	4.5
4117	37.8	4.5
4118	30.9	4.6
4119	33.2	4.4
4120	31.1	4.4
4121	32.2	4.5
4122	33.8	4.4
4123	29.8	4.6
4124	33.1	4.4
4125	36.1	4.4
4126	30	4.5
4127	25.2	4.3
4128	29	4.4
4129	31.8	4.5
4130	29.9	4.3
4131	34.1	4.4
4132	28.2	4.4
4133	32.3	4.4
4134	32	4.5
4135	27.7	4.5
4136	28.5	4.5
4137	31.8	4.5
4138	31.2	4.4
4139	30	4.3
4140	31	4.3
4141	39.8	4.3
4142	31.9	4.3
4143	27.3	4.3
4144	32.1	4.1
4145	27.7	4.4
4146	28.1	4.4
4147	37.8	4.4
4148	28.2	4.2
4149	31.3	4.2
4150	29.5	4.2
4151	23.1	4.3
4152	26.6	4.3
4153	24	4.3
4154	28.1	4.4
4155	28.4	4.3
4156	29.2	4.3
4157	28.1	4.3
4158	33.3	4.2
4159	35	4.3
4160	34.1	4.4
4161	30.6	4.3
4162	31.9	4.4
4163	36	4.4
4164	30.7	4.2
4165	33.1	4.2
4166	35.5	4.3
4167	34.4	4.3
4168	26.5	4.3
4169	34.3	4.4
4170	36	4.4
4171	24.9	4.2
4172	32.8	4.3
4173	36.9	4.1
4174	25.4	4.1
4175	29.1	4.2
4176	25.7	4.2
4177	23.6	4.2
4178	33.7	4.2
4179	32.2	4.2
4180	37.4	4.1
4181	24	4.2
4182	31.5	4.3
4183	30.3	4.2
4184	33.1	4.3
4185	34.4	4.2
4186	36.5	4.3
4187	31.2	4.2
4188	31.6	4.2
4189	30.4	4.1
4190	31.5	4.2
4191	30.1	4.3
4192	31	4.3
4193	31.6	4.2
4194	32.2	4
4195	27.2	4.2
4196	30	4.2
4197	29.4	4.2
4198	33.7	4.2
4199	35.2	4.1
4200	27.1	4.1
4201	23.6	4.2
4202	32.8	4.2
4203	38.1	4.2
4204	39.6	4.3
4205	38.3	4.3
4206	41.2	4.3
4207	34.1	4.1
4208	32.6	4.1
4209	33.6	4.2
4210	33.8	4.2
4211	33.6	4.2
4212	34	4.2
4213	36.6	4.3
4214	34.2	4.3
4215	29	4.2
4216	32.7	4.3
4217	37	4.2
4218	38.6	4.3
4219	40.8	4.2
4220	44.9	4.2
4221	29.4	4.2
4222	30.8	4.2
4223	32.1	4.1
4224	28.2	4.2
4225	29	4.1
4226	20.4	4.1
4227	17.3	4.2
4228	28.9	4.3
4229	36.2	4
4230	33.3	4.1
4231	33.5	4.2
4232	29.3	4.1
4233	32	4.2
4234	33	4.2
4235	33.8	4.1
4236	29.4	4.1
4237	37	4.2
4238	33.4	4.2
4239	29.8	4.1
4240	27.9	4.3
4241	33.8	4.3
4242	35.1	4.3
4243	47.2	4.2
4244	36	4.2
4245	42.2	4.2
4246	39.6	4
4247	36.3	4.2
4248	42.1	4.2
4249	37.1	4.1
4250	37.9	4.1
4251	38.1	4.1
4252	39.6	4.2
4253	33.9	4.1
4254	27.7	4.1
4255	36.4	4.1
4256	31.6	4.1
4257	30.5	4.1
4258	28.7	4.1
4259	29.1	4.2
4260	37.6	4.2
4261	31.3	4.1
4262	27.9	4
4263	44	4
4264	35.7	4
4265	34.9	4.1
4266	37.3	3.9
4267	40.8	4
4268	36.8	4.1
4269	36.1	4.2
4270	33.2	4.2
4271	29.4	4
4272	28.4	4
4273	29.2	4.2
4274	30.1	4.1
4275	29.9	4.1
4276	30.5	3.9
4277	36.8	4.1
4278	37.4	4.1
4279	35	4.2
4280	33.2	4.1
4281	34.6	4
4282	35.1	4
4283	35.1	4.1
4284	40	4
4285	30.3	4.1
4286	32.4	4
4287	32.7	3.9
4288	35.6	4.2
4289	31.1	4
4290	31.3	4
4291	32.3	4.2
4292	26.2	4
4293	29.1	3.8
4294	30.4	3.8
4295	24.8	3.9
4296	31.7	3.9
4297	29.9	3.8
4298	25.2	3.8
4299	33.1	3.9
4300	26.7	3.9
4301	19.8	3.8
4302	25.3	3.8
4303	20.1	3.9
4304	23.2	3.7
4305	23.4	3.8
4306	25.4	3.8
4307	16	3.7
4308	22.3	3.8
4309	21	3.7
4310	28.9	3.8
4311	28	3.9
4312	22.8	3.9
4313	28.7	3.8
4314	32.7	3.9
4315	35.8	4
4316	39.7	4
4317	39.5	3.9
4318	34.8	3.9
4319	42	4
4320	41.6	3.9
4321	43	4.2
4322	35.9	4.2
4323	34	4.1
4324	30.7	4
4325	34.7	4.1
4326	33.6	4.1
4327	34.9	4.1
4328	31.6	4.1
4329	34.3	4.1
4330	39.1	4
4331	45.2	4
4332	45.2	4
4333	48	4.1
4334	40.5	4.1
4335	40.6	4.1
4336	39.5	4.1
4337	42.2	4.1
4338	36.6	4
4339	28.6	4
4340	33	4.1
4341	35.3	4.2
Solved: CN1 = 0.10 mag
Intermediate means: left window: 32.3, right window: 34.7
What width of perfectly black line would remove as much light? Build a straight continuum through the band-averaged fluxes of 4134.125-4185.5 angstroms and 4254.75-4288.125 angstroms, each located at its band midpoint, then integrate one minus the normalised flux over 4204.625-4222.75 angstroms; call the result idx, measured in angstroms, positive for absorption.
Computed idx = -1.7 angstroms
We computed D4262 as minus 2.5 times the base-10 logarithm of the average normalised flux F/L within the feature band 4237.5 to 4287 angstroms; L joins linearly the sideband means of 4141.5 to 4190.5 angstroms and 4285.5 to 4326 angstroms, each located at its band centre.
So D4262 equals -0.14 mag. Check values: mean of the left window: 30.8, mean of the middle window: 34.6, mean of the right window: 30.1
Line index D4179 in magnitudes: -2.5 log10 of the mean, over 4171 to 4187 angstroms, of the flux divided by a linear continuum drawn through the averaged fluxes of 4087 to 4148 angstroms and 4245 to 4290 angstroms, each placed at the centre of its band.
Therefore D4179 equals 0.070 mag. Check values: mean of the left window 32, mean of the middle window 30.9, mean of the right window 34.4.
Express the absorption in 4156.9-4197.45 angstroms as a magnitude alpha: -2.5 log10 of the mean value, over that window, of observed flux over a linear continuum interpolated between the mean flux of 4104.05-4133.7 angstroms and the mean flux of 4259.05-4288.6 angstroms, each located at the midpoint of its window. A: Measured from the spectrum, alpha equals 0.04 mag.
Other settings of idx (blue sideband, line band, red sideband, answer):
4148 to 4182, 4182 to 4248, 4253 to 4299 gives -3.6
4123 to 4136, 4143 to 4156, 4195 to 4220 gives 1.2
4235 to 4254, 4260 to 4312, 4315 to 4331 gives 8.5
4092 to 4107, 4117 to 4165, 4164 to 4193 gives 1.7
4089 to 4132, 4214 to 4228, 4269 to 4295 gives 0.3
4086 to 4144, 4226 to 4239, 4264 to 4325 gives 0.3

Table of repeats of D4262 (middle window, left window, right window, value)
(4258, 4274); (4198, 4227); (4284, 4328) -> -0.07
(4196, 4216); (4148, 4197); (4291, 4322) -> -0.11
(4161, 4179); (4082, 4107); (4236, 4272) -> 0.08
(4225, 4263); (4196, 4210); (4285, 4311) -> -0.09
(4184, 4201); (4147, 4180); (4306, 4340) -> 0.00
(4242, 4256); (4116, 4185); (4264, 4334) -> -0.18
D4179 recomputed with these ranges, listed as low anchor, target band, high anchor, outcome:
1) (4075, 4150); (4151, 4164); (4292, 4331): 0.04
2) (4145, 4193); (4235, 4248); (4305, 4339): -0.10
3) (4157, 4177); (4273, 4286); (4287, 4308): -0.22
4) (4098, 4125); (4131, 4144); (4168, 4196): 0.02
